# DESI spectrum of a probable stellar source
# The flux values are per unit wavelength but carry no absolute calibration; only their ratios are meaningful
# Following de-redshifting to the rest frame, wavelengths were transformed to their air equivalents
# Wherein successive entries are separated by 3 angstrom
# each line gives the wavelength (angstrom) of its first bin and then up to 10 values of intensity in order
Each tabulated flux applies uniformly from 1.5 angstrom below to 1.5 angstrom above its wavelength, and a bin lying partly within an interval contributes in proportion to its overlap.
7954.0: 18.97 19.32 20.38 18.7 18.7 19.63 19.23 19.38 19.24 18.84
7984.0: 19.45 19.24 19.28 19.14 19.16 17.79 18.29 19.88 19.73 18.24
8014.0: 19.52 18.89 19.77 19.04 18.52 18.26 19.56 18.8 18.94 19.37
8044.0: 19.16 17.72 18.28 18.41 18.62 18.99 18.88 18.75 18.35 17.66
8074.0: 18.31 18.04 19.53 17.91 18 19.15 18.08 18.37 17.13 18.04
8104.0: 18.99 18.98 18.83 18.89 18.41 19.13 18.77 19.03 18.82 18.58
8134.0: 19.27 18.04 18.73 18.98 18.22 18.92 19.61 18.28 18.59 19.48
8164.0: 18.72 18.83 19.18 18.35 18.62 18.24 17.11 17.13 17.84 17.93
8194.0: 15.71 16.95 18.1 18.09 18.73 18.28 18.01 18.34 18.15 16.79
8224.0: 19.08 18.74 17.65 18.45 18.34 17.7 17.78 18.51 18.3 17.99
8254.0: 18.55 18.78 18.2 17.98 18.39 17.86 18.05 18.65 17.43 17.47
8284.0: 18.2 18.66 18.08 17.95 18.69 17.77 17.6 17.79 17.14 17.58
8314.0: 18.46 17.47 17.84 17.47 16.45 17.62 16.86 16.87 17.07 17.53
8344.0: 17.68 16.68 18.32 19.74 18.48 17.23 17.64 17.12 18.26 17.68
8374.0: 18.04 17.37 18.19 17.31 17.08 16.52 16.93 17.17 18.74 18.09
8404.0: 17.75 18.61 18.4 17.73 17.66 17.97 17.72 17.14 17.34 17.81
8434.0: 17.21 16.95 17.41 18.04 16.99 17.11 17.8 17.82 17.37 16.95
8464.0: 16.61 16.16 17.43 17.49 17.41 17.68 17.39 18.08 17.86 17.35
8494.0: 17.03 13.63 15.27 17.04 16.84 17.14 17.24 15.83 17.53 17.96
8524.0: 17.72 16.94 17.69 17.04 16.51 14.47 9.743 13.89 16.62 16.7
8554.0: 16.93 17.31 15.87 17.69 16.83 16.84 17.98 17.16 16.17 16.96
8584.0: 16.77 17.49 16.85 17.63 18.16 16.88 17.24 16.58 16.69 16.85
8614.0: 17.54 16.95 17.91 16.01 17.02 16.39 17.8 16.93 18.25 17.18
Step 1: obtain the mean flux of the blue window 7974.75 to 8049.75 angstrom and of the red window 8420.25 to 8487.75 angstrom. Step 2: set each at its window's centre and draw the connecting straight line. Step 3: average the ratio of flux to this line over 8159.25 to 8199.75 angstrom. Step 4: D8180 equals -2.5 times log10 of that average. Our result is 0.02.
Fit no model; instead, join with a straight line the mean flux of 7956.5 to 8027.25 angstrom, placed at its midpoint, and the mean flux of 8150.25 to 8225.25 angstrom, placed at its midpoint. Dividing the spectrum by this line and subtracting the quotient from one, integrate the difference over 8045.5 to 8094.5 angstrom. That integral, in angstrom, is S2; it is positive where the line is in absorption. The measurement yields 0.9 angstrom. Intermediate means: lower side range 19.1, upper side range 18.2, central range 18.4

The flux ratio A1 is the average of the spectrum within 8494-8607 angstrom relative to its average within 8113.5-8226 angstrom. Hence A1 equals 0.90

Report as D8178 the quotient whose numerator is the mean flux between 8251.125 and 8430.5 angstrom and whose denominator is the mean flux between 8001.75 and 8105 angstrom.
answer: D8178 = 1.0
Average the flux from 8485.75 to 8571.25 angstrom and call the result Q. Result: 16.4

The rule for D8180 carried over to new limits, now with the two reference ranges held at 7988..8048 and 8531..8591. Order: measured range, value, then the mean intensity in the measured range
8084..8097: 0.02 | 18.3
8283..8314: -0.02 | 18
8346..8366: -0.04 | 17.9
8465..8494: -0.04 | 17.4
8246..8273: -0.03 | 18.2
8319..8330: 0.01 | 17.3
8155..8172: -0.04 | 18.9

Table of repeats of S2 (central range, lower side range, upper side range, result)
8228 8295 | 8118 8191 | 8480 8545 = -0.75 angstrom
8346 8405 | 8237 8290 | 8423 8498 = -0.33 angstrom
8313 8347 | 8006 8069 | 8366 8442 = 1.03 angstrom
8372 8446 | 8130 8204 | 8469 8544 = -2.21 angstrom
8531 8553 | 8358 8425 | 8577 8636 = 2.73 angstrom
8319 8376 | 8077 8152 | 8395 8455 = 1.03 angstrom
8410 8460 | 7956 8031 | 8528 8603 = -1.18 angstrom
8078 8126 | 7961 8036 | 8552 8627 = 0.36 angstrom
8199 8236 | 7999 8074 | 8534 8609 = -0.41 angstrom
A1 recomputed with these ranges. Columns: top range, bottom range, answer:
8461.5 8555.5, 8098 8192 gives 0.89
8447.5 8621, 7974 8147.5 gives 0.90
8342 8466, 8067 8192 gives 0.95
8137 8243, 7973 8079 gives 0.97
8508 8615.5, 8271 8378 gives 0.94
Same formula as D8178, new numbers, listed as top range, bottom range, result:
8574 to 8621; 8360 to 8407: 0.97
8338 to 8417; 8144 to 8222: 0.98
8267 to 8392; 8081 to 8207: 0.96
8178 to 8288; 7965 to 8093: 0.96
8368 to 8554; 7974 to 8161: 0.91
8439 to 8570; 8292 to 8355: 0.95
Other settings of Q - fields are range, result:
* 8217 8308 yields 18.1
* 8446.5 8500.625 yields 17.1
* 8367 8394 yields 17.5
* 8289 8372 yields 17.7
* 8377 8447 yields 17.6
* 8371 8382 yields 17.8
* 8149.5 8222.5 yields 18.1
